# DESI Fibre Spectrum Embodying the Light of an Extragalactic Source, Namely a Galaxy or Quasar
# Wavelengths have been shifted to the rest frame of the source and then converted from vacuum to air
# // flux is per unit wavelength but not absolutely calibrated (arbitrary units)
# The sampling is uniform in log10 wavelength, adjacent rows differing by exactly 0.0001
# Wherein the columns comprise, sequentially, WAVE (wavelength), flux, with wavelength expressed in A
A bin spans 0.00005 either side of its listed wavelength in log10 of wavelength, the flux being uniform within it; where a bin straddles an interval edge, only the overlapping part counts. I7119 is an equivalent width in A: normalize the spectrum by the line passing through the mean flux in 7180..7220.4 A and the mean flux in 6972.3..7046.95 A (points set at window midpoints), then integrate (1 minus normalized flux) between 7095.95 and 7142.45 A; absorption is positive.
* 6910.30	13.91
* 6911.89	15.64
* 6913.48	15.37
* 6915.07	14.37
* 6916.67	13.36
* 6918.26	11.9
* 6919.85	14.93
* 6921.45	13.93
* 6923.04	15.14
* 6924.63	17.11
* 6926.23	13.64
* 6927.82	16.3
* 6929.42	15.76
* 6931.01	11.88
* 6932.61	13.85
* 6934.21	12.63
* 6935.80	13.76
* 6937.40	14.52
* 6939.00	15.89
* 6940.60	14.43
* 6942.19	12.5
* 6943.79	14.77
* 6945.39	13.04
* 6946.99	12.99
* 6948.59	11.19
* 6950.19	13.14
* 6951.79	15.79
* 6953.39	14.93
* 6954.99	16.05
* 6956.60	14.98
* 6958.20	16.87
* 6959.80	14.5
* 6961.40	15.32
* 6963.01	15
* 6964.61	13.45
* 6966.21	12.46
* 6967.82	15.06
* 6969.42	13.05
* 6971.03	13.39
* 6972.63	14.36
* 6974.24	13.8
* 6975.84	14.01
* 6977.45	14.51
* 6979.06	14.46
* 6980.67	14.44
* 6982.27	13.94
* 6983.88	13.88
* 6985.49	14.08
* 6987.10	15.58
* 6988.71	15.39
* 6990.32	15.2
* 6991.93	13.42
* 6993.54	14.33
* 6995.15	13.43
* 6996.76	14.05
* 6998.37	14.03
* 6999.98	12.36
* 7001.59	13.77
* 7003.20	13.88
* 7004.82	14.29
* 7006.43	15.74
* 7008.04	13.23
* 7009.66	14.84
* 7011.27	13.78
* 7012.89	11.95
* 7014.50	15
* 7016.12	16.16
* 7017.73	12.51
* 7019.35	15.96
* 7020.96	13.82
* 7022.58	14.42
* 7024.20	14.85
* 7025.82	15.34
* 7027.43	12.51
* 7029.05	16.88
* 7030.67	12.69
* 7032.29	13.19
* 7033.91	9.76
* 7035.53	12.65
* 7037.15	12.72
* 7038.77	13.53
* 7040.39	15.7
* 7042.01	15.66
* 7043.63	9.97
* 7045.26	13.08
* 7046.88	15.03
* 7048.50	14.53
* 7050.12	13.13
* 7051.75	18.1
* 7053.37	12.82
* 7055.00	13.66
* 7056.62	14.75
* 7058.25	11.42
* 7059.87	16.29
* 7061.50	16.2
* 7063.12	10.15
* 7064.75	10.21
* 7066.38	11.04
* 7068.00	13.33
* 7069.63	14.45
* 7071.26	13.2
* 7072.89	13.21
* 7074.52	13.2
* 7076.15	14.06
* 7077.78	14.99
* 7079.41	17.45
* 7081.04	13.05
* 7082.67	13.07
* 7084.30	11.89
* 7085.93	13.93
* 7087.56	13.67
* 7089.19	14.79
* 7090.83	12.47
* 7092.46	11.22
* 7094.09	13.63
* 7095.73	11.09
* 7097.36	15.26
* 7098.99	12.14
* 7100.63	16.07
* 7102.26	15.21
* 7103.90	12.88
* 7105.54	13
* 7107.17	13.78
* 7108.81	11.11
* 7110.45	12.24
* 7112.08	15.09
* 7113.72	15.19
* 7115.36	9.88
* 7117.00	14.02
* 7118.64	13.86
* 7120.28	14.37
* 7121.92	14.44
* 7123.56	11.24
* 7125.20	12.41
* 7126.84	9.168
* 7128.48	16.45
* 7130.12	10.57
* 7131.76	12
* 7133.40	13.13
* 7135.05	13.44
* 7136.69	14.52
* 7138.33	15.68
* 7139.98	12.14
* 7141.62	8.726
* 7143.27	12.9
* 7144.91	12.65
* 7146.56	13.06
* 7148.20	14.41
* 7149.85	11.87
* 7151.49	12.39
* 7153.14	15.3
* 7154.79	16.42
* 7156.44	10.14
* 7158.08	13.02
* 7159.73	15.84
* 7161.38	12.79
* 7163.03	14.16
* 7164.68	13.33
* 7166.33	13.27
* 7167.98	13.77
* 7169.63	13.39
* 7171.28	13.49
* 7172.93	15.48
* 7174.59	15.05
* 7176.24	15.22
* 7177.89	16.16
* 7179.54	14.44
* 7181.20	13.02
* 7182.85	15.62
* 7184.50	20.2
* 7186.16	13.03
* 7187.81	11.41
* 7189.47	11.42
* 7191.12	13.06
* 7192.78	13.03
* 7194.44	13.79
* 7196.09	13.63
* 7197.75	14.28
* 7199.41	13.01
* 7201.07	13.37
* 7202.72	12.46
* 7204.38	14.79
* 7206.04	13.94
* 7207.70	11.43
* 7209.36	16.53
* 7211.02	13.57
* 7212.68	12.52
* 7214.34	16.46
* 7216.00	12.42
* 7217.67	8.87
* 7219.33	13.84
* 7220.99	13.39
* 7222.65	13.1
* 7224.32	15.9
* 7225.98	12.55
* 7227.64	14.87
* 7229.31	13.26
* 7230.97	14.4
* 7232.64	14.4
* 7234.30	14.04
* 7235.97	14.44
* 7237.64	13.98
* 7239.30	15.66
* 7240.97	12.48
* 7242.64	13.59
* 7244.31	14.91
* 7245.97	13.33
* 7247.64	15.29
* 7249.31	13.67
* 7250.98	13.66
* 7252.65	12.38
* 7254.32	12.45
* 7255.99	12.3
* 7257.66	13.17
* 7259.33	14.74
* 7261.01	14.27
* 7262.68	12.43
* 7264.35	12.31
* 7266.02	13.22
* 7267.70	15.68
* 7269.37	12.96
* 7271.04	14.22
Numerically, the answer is 2.15 A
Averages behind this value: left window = 14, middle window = 13.1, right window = 13.6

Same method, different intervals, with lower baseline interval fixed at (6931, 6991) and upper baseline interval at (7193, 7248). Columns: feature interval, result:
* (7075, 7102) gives 0.56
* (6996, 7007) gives 0.13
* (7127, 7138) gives 0.56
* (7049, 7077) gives 1.07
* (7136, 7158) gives 1.27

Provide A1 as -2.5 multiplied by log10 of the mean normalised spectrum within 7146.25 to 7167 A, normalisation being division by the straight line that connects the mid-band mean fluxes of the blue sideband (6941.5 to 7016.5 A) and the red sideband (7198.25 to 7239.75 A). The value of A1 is 0.02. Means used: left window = 14.2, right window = 13.7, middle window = 13.6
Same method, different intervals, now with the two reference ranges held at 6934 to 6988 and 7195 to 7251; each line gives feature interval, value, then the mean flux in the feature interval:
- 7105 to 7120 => 0.06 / 13.2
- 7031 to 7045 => 0.10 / 12.9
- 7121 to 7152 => 0.10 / 12.7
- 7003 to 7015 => 0.00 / 14.1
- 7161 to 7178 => -0.02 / 14.1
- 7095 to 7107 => 0.02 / 13.7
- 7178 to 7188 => -0.08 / 14.9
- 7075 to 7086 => 0.00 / 14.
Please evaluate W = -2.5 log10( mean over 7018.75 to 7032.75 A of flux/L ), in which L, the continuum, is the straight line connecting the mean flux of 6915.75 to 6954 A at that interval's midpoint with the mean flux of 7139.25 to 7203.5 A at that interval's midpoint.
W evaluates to -0.04 mag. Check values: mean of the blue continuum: 14.1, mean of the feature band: 14.4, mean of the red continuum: 13.6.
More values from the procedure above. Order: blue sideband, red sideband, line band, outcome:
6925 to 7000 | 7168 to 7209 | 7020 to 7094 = 0.04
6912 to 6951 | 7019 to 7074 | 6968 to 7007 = -0.02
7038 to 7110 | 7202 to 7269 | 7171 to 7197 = -0.05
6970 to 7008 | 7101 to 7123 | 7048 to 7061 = -0.04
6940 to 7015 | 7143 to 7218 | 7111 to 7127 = 0.06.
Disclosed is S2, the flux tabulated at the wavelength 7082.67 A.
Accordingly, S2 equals 13.07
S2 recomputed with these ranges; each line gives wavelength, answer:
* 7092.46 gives 11.22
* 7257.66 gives 13.17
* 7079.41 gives 17.45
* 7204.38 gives 14.79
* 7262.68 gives 12.43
